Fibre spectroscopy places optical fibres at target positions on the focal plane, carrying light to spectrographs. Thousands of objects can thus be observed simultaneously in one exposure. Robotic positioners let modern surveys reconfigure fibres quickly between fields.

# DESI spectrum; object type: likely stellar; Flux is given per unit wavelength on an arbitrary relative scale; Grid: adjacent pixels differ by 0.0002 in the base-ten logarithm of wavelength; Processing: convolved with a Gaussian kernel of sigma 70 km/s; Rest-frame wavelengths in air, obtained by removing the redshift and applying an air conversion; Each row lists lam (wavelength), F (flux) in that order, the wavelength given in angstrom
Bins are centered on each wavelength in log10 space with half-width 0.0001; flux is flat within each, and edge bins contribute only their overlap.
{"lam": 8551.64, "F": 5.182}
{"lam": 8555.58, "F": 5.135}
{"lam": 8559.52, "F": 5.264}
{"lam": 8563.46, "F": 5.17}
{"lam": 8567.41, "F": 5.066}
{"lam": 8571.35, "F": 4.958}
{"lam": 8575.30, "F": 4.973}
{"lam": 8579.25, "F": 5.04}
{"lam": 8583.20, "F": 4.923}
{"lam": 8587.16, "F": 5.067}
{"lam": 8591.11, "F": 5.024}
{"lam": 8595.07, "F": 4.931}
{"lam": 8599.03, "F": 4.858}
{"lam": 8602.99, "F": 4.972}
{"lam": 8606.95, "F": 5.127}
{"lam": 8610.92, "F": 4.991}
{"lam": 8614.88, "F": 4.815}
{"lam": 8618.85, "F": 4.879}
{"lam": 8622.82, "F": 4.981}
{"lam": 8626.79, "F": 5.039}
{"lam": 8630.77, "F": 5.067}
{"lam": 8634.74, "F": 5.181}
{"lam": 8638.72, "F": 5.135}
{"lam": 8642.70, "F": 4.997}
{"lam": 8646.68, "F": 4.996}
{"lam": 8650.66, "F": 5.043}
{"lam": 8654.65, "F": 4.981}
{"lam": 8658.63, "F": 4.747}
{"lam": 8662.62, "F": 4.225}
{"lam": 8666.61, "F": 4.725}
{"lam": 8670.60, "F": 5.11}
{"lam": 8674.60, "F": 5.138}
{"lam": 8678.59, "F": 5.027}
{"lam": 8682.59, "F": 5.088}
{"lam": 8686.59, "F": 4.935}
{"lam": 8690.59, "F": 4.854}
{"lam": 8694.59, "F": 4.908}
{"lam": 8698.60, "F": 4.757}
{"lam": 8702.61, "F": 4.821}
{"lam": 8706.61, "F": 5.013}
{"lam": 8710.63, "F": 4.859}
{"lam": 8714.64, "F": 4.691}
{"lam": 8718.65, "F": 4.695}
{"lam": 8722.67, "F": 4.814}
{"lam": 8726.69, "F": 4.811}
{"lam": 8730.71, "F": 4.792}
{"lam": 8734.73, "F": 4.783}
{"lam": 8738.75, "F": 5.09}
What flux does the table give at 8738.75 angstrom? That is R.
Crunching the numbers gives 5.09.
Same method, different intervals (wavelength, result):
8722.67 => 4.814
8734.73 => 4.783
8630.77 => 5.067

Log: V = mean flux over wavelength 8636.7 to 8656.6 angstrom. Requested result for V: 5.03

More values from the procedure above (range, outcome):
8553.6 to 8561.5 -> 5.2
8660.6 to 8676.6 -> 4.8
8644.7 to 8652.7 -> 5.02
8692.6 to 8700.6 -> 4.83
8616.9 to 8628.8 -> 4.96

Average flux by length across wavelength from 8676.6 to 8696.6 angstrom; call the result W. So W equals 4.96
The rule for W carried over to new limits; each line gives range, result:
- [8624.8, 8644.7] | 5.08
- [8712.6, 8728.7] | 4.75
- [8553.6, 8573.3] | 5.12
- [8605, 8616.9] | 4.98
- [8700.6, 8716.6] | 4.85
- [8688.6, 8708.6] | 4.87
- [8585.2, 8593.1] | 5.05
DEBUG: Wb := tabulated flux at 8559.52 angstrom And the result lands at 5.264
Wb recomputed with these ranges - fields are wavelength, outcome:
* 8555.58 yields 5.135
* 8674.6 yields 5.138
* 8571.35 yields 4.958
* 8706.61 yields 5.013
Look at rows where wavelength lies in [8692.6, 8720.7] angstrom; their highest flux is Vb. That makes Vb 5.013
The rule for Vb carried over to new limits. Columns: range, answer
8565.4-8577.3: 5.066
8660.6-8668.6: 4.725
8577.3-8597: 5.067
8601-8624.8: 5.127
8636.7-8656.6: 5.135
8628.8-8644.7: 5.181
